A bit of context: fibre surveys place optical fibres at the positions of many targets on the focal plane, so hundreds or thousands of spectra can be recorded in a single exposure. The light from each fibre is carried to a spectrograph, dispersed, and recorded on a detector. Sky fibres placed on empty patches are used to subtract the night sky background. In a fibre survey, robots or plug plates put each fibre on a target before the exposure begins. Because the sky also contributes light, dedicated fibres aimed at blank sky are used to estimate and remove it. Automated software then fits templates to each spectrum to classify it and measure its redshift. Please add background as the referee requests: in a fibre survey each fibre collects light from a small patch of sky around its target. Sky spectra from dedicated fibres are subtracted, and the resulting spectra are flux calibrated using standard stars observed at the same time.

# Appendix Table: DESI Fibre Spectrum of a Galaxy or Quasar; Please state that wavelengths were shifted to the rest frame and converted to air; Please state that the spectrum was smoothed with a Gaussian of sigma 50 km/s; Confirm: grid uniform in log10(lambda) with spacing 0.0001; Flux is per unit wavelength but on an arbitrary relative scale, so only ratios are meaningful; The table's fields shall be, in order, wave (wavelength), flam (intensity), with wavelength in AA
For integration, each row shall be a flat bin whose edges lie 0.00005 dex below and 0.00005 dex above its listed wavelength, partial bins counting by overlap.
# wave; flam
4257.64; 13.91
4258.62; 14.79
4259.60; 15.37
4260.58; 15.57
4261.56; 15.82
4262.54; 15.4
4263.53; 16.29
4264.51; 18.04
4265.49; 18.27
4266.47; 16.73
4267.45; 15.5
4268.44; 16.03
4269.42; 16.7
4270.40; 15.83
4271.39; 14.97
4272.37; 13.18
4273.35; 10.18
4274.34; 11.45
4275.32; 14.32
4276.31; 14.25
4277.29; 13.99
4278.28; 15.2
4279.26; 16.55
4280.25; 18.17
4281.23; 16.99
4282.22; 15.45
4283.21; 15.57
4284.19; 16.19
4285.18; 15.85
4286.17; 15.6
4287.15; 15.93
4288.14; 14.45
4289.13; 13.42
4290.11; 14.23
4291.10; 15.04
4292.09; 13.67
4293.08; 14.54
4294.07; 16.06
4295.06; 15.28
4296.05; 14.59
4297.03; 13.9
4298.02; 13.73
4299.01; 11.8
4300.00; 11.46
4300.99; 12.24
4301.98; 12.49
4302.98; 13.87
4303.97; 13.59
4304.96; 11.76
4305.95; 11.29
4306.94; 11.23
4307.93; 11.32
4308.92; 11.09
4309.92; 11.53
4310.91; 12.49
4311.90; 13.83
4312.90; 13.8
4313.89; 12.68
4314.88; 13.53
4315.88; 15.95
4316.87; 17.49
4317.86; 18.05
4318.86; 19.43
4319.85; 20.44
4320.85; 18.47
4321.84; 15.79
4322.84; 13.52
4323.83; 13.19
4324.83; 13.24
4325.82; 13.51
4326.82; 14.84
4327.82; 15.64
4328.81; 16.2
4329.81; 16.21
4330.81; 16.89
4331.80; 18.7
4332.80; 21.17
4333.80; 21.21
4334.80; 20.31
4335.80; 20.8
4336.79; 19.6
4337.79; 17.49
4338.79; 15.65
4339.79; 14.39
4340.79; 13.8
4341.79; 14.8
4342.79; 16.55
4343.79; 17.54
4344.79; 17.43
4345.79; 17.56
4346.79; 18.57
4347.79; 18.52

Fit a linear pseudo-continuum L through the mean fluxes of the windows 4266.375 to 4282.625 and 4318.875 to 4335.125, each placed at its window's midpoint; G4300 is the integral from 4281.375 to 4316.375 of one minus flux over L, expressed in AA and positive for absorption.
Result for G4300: 4.6 AA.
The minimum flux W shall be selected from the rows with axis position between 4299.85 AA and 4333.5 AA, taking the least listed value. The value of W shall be 11.09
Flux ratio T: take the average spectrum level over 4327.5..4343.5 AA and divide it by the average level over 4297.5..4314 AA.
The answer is 1.4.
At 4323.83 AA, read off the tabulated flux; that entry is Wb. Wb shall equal 13.19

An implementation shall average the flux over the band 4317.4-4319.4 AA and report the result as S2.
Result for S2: 18.8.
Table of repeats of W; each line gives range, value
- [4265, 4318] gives 10.18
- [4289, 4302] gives 11.46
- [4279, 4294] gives 13.42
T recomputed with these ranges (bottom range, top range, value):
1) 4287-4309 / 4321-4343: 1.24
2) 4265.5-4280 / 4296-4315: 0.85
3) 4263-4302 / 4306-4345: 1.06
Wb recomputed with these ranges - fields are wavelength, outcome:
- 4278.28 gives 15.2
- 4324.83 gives 13.24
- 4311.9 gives 13.83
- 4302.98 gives 13.87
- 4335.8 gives 20.8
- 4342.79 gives 16.55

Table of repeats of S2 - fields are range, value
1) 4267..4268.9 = 15.7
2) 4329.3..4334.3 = 18.8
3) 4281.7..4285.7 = 15.7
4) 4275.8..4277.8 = 14.1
